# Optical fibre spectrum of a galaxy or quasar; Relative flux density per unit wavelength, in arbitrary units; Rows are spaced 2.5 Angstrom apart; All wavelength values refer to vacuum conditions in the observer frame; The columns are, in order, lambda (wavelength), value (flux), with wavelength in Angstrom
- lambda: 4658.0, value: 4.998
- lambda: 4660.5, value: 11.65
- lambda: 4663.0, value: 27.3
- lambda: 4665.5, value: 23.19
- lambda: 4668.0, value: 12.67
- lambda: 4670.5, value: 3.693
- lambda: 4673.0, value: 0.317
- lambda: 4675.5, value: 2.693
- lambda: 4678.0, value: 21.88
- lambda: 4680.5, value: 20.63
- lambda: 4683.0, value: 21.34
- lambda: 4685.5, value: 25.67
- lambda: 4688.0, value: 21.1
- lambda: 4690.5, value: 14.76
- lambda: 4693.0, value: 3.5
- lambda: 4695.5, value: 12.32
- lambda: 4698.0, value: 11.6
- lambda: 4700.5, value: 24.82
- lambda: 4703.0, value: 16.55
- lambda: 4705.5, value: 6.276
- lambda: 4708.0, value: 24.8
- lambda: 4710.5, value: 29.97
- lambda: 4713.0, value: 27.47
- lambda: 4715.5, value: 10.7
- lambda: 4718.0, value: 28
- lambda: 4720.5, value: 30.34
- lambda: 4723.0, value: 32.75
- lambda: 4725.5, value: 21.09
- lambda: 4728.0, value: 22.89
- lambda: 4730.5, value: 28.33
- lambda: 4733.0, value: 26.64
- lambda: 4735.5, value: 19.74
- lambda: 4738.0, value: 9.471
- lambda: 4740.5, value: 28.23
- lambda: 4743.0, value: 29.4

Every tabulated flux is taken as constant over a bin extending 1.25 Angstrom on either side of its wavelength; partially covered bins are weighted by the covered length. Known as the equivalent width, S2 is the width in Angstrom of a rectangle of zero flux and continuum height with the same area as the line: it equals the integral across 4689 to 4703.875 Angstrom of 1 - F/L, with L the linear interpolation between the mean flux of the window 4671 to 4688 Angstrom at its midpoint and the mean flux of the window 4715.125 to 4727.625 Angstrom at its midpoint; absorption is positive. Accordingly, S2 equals 4.3 Angstrom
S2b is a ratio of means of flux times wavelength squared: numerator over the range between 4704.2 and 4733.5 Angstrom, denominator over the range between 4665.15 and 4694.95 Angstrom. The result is 1.75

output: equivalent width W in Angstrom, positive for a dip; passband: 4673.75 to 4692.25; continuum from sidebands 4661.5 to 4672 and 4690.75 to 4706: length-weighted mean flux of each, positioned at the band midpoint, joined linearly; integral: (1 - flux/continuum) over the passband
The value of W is -3.8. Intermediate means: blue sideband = 16.2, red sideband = 13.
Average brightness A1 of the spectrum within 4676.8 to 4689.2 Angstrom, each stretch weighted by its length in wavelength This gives 22.1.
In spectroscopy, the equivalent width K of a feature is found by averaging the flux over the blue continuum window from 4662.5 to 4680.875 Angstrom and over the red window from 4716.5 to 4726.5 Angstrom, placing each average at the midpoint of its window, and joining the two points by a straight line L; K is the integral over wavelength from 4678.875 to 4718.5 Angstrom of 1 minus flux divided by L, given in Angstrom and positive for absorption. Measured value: 4.0 Angstrom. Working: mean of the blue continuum 13.2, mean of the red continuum 27.8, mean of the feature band 18.6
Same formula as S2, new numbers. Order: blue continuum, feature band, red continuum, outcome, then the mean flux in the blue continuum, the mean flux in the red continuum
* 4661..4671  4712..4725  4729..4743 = -2.3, 17.3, 23.1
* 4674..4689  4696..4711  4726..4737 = 2.0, 18.5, 23.8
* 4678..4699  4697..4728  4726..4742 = -3.4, 16.8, 22.6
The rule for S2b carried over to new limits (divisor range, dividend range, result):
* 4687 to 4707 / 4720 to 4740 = 1.74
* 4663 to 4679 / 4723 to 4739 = 1.94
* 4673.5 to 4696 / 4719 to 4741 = 1.59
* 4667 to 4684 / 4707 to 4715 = 2.24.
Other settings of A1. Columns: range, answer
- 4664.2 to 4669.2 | 18.1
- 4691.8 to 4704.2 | 13.8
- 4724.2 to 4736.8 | 23.7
